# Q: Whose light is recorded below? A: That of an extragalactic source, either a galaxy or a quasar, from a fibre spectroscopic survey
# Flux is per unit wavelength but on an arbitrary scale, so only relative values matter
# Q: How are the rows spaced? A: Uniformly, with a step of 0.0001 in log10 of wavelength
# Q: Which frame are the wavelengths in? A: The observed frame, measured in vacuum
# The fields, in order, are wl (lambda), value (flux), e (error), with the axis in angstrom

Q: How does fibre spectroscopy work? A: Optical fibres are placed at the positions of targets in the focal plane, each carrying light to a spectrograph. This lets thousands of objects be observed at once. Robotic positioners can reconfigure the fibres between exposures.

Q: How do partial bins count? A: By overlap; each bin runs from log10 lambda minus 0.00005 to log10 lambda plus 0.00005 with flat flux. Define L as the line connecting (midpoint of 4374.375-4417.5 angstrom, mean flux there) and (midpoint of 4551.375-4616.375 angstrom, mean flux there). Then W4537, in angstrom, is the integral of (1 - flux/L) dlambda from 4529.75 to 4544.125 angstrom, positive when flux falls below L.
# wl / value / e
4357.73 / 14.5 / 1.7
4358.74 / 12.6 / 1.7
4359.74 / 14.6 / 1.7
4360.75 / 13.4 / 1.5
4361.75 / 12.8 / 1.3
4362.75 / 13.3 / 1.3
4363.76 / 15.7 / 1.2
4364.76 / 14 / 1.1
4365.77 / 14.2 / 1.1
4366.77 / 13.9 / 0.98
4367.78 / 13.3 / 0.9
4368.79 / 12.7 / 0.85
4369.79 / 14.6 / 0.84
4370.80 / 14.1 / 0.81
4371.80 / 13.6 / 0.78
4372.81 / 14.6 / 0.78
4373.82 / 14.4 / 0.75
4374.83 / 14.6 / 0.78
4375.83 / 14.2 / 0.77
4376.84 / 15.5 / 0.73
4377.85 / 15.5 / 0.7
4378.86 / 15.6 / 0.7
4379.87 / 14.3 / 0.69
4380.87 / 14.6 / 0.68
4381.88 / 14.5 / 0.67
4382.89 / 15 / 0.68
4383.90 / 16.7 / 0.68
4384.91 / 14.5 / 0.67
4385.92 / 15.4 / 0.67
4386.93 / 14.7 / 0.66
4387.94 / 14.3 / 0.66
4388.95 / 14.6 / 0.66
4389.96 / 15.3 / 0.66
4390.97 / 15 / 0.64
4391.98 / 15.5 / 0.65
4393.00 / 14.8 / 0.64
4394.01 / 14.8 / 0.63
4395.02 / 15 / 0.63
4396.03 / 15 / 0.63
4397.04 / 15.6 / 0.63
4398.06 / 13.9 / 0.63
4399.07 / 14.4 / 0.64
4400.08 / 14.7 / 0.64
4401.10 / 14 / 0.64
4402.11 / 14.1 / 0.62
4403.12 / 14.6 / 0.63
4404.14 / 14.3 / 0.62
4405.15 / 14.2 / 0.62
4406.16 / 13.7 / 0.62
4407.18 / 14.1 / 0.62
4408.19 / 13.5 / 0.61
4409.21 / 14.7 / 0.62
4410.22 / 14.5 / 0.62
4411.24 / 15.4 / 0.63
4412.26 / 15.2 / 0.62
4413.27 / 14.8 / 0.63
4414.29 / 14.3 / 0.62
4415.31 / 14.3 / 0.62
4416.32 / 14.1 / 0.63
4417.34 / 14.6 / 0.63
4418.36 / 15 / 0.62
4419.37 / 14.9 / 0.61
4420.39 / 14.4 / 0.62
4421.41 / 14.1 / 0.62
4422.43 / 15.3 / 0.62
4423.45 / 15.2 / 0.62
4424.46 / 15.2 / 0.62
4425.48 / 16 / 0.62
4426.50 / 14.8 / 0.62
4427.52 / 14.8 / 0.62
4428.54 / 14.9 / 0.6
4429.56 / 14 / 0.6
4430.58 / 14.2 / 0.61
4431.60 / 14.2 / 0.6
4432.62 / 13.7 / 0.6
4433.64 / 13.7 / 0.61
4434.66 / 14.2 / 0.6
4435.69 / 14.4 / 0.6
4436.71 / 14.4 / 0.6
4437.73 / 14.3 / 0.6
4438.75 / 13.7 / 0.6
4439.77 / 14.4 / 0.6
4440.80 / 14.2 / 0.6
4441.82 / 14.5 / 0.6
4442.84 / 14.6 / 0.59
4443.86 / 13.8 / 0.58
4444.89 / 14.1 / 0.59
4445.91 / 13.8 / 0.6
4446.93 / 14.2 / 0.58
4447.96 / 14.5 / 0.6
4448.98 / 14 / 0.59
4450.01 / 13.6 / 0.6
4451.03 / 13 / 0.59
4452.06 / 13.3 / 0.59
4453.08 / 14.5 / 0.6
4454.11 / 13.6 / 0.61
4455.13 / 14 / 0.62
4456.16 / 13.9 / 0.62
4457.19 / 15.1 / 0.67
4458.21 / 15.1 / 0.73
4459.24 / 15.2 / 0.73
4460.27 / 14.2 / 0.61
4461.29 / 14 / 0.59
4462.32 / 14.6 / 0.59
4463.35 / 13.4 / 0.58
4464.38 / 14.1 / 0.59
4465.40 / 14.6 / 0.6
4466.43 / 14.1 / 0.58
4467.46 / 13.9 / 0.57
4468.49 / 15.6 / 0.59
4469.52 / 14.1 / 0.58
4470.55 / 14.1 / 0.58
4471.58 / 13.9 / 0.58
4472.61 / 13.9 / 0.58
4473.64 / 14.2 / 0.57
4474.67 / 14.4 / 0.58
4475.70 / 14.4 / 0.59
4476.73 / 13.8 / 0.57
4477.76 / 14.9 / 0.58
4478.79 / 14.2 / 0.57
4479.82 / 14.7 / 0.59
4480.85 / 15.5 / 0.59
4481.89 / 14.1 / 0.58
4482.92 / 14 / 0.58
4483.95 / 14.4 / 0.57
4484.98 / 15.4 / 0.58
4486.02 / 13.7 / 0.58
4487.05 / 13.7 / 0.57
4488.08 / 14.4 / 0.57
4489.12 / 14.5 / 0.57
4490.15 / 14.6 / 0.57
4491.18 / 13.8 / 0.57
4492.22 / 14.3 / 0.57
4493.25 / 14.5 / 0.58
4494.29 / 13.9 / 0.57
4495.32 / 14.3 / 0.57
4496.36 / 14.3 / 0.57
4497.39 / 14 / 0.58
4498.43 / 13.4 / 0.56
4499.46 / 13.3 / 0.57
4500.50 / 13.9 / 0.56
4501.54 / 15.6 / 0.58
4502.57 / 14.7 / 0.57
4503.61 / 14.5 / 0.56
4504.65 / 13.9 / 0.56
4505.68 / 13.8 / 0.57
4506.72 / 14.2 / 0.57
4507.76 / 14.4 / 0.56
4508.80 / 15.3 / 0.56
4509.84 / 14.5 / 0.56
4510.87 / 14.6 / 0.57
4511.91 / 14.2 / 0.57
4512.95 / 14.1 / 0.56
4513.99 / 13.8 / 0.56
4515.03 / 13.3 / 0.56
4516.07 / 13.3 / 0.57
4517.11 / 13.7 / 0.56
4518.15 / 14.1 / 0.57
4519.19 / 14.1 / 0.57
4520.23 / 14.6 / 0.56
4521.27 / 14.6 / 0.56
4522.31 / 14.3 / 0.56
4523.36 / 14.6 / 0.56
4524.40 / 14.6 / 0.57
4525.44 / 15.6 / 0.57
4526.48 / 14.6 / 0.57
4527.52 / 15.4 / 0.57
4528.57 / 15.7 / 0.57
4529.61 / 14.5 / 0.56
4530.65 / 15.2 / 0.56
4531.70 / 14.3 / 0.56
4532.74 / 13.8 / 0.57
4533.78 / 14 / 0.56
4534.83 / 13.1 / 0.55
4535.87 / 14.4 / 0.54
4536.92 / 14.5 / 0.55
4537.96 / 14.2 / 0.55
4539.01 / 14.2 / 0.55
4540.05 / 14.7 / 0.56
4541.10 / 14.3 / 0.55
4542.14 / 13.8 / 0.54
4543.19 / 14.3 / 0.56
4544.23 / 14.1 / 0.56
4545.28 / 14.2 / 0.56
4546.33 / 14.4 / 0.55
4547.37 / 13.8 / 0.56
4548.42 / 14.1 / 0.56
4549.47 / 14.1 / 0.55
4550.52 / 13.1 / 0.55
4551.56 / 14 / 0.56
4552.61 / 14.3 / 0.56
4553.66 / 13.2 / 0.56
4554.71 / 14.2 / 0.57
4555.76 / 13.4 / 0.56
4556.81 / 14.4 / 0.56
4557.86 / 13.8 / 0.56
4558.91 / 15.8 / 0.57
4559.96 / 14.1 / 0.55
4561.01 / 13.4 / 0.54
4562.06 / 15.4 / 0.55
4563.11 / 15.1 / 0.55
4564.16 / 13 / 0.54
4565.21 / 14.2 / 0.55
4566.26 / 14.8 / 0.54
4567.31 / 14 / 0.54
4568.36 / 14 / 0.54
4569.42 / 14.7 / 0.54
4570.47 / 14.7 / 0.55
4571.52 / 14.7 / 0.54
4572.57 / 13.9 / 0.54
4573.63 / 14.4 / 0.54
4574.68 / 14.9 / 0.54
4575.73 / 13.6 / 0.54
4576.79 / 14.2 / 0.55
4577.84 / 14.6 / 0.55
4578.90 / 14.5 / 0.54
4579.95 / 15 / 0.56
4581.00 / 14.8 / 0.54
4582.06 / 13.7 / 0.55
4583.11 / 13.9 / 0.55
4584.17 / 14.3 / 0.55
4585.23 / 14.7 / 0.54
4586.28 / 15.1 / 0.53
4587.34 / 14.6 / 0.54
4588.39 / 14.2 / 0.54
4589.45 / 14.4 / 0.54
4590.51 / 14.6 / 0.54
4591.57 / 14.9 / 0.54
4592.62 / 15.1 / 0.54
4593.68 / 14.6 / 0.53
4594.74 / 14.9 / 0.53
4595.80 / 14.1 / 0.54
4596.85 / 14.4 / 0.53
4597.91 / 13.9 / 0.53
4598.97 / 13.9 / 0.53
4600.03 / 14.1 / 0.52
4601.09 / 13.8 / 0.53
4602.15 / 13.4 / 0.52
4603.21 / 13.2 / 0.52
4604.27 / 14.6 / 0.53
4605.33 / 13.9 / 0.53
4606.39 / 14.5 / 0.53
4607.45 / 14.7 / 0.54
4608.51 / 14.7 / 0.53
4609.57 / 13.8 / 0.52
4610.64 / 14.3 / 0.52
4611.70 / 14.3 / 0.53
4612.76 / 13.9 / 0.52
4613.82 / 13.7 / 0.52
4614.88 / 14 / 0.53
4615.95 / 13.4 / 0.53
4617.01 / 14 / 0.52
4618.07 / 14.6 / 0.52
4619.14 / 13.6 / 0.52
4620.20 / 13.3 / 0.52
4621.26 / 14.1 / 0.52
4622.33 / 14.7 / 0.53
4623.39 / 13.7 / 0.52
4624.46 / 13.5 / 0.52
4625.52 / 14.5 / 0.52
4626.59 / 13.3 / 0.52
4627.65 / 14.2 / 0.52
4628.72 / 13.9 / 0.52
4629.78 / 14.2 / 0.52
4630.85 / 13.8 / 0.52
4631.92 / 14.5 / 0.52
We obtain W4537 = 0.2 angstrom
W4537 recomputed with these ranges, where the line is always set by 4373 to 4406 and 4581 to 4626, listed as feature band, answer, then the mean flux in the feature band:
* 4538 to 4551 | 0.23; 14.1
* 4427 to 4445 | 0.52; 14.2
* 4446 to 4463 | 0.52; 14.2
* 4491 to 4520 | 0.64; 14.1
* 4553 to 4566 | 0.12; 14.2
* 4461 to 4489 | 0.47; 14.3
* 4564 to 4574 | 0.00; 14.3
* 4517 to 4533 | -0.26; 14.6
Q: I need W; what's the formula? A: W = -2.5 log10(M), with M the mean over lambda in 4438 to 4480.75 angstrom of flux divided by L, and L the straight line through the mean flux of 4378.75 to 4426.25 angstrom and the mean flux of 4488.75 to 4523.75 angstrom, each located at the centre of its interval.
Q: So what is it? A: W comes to 0.017 mag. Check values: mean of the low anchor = 14.7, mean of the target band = 14.2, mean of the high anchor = 14.2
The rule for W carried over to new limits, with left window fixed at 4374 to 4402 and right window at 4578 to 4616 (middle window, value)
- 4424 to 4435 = 0.02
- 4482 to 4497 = 0.02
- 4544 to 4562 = 0.03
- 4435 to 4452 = 0.05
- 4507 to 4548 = 0.01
